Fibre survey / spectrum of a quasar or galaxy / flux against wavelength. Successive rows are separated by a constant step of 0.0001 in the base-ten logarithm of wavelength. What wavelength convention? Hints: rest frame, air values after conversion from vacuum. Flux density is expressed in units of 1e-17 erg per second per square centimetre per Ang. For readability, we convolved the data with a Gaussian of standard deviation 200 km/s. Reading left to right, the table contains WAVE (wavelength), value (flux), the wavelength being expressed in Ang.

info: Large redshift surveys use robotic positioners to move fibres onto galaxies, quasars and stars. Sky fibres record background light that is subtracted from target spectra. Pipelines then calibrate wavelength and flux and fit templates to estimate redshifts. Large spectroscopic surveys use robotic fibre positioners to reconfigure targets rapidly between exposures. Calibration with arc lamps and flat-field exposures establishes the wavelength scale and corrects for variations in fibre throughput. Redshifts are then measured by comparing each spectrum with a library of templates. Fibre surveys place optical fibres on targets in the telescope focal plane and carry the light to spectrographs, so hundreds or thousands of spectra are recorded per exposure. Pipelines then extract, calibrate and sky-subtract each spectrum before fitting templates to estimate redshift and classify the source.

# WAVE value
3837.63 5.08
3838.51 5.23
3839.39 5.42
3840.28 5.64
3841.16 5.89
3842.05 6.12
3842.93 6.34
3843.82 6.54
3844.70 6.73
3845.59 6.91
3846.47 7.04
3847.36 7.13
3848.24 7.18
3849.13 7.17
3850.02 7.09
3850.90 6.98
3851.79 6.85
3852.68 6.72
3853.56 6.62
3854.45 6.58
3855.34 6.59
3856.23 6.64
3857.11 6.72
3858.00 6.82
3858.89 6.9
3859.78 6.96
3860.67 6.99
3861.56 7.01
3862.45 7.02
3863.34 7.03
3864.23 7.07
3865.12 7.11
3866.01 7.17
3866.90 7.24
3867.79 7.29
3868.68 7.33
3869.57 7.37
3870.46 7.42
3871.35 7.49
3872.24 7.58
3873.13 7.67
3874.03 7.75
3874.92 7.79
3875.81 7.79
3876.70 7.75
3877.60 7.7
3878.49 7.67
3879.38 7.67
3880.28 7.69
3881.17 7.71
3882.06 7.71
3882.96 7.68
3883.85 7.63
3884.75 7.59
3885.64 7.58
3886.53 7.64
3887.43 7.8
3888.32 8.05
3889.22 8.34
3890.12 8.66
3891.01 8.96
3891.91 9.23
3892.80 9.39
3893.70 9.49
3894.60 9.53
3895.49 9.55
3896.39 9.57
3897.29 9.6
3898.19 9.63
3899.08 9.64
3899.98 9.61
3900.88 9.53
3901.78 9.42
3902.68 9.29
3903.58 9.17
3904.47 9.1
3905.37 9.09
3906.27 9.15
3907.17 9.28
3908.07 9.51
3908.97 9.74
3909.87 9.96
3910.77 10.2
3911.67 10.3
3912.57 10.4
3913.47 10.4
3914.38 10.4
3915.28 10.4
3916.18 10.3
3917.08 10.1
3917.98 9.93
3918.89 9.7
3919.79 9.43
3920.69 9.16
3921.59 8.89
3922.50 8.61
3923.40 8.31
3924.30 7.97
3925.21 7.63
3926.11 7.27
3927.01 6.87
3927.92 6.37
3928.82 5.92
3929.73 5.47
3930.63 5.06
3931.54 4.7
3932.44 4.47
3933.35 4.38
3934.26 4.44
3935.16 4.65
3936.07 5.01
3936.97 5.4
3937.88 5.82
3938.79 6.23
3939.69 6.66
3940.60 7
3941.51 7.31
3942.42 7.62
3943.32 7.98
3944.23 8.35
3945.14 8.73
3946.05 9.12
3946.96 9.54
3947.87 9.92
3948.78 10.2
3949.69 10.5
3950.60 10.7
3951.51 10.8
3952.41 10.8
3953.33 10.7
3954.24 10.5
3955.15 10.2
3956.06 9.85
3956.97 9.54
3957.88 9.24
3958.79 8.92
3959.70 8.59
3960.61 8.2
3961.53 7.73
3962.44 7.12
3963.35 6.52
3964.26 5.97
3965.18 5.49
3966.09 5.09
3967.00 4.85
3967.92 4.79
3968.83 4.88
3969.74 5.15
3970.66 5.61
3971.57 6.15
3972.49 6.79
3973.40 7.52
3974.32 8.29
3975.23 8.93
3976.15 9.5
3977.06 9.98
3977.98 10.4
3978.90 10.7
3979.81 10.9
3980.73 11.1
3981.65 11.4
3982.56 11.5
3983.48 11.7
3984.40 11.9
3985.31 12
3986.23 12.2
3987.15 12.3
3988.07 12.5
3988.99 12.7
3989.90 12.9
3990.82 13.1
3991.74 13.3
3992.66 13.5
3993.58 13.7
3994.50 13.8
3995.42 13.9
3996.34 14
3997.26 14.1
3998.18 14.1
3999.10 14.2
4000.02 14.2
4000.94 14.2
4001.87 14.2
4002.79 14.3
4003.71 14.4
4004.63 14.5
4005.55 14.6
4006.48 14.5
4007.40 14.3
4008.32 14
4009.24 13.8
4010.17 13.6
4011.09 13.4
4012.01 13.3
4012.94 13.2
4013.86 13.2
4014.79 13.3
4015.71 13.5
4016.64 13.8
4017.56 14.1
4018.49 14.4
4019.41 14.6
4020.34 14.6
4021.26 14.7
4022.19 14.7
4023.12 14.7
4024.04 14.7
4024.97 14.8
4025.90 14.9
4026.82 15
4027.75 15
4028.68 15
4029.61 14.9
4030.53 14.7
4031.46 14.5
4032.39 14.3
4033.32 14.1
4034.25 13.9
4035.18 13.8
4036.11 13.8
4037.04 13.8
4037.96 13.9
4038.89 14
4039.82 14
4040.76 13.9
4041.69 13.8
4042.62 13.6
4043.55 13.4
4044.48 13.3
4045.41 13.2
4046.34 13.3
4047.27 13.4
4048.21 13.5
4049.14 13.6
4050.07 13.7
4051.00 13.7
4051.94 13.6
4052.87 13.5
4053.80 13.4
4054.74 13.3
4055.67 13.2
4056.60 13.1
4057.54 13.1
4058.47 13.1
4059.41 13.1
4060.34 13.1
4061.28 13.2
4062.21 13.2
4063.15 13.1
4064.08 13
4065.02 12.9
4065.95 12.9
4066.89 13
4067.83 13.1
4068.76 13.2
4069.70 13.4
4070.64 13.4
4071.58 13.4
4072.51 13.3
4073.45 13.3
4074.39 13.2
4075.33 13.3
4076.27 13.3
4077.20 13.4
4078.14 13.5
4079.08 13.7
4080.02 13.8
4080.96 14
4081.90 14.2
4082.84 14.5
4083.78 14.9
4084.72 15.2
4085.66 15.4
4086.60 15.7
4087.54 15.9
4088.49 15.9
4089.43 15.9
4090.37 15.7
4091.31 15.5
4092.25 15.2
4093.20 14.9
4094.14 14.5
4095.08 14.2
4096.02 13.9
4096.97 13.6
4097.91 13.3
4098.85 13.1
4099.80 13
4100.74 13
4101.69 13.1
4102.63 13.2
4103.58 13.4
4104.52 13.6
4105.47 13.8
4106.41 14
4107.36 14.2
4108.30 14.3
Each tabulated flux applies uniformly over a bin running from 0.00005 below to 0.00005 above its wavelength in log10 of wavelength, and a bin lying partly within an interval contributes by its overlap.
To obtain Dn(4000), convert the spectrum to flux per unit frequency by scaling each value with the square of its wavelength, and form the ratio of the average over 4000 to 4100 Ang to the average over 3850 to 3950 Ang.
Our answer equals 1.89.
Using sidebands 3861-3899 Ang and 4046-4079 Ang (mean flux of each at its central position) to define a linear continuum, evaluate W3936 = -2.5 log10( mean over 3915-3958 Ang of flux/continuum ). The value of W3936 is 0.19 mag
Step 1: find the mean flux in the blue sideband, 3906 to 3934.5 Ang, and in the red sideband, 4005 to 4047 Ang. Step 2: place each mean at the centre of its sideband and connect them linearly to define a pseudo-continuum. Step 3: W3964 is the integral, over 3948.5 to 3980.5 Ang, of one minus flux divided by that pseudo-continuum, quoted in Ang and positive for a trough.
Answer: 6.98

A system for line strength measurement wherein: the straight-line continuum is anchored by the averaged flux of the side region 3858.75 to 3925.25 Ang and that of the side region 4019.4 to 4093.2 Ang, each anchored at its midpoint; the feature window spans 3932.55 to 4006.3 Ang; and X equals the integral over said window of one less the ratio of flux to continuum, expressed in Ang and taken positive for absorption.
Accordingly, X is 9.8 Ang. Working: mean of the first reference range 8.56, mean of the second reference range 14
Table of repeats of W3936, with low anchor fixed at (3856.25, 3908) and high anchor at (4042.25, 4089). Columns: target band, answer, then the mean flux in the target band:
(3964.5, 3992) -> 0.18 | 9.4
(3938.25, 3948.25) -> 0.24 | 8.01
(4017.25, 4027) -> -0.19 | 14.7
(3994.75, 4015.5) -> -0.18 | 14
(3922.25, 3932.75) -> 0.40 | 6.55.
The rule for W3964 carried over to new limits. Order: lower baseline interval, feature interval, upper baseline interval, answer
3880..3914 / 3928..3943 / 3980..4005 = 7.1 Ang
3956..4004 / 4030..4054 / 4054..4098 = -2.2 Ang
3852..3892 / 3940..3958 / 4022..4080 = 1.3 Ang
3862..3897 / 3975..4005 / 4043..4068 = -3.5 Ang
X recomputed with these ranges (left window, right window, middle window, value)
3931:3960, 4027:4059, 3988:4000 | -2.95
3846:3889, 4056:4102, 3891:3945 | 3.04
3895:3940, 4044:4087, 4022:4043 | -3.39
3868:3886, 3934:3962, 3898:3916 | -3.97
